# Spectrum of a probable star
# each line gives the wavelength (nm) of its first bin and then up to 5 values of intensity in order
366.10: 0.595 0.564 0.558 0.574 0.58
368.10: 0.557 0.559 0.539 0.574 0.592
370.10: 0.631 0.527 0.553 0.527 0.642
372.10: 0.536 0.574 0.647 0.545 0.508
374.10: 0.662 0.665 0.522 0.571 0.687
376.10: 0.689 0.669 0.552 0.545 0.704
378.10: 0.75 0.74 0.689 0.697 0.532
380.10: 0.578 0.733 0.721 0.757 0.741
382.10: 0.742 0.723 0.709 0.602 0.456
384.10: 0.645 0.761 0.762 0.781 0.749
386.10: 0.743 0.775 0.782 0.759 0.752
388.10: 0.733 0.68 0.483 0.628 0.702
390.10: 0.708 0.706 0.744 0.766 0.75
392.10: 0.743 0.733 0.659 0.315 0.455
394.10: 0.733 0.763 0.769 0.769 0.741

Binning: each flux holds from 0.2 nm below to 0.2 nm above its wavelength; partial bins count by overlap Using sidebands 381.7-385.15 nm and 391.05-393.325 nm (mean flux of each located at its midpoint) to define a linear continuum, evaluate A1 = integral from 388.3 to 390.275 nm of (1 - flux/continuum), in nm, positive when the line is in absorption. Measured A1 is 0.14 nm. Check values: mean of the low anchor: 0.68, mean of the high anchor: 0.689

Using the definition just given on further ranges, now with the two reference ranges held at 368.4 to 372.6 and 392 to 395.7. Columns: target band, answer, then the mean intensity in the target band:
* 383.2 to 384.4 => 0.08 nm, 0.581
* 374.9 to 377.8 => -0.14 nm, 0.621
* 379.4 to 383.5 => -0.48 nm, 0.684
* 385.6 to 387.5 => -0.39 nm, 0.762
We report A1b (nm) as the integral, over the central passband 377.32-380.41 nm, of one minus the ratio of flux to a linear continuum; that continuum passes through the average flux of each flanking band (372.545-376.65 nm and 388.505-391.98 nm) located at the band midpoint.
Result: -0.15 nm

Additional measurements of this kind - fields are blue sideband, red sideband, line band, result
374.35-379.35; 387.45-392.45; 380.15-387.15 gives -0.38 nm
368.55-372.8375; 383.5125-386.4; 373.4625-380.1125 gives -0.06 nm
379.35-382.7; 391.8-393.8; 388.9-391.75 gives -0.38 nm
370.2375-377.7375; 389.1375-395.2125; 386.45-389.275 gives -0.18 nm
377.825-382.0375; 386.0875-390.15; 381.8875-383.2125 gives -0.03 nm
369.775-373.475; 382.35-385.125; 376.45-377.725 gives 0.04 nm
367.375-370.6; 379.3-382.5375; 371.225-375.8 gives 0.19 nm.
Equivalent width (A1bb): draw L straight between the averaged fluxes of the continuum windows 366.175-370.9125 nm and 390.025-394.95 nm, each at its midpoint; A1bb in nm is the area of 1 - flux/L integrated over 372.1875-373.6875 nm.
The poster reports 0.035 nm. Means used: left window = 0.569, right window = 0.677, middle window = 0.575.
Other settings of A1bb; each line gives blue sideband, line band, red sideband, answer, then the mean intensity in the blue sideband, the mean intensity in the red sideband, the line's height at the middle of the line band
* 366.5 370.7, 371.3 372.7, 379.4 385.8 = 0.05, 0.569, 0.686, 0.597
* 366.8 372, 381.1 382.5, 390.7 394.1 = -0.30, 0.57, 0.651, 0.613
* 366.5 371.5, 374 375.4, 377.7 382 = 0.06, 0.564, 0.695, 0.633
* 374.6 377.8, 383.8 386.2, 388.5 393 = -0.24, 0.616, 0.693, 0.663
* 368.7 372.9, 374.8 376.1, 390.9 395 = -0.04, 0.573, 0.67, 0.593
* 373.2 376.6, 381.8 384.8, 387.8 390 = -0.15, 0.613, 0.653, 0.637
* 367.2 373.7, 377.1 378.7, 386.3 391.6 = -0.15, 0.57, 0.71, 0.627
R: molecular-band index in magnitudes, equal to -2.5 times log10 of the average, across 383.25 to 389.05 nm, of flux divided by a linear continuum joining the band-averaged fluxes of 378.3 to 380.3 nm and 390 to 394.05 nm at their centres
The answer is -0.08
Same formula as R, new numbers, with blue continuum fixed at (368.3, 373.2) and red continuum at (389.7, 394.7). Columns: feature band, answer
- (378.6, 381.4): -0.09 mag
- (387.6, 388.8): -0.07 mag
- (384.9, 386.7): -0.18 mag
